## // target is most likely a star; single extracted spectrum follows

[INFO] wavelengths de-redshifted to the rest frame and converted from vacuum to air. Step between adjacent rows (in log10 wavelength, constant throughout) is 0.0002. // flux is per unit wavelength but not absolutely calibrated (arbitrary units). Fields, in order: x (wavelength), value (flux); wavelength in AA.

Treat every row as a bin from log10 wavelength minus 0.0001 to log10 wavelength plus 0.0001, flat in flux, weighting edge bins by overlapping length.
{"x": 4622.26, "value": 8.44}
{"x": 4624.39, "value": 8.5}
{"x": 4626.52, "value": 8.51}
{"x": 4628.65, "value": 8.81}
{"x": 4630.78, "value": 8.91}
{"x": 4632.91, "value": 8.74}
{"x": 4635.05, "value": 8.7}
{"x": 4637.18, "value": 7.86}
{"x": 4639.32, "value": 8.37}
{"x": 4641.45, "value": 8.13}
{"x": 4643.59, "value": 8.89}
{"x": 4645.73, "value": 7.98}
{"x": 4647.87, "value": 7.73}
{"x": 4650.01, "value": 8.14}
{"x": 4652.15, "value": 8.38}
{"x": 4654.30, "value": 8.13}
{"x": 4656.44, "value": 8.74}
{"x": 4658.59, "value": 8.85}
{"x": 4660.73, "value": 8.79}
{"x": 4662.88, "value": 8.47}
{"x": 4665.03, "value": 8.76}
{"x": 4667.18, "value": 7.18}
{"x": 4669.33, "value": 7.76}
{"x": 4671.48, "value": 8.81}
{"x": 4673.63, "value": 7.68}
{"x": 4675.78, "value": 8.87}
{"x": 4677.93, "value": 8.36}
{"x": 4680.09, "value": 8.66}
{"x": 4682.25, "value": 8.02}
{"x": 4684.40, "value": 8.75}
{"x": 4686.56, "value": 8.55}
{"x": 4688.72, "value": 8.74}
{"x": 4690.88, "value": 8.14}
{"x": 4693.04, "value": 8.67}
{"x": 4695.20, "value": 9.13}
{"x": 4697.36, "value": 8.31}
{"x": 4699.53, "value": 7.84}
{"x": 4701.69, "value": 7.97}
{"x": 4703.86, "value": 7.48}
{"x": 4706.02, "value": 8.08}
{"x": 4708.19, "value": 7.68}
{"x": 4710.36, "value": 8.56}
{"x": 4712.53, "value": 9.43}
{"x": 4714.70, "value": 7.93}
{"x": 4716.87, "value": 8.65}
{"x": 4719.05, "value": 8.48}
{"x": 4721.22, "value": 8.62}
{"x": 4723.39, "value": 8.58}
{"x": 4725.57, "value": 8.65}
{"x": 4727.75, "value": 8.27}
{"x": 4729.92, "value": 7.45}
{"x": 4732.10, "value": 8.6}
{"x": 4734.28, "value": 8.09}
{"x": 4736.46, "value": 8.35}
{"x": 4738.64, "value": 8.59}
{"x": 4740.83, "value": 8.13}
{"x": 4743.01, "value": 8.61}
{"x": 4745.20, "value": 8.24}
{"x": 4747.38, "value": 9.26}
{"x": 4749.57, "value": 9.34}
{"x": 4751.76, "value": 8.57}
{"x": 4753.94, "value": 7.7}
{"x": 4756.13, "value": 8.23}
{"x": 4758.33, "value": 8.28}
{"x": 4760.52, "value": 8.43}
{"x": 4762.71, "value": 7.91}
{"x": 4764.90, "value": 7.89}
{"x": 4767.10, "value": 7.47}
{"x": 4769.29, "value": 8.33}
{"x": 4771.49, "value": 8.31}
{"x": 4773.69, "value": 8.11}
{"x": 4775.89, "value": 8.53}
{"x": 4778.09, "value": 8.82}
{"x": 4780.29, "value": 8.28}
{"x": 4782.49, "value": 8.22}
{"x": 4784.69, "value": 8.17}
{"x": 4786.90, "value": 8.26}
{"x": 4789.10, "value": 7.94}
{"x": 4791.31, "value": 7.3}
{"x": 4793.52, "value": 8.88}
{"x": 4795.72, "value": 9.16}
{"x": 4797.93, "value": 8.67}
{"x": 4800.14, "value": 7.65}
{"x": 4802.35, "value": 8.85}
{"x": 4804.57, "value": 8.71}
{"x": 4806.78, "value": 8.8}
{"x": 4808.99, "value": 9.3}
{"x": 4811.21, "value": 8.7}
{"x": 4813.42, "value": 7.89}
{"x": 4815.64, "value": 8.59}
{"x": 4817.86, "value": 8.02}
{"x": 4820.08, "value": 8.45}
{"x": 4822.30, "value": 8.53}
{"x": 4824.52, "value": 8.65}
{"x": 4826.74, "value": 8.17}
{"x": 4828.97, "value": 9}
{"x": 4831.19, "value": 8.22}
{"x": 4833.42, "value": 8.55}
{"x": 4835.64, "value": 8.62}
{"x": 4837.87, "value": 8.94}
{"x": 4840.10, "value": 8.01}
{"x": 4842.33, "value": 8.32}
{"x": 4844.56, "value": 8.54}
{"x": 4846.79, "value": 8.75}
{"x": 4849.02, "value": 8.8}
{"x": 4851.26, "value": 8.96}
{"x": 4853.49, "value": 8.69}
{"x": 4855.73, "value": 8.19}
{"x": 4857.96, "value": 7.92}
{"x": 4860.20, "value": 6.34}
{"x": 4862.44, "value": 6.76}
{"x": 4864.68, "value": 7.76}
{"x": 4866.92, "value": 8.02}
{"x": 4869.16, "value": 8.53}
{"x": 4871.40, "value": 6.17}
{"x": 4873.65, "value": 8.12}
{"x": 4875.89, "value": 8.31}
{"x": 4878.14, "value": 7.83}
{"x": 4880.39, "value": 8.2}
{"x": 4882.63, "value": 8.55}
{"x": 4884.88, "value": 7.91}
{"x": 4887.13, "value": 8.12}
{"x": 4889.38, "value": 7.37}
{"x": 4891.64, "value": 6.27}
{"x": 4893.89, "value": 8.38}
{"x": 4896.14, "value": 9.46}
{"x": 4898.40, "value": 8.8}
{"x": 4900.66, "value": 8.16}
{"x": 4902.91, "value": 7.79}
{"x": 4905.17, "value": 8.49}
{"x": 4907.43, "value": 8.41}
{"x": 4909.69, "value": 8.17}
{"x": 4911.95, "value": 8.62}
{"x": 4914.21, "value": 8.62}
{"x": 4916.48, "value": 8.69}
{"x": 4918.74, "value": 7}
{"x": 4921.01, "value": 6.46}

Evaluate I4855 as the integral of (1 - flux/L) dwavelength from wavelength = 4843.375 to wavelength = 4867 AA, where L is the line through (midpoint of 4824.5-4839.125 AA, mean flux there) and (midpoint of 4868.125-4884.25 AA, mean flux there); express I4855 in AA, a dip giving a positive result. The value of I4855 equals 0.5 AA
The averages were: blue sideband 8.58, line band 8.07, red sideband 7.96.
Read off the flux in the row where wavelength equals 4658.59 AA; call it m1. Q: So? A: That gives 8.85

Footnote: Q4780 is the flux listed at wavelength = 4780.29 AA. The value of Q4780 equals 8.28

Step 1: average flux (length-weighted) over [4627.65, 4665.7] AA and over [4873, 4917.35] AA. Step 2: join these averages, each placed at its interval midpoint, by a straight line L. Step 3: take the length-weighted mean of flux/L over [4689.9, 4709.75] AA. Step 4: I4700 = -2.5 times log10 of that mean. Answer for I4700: 0.033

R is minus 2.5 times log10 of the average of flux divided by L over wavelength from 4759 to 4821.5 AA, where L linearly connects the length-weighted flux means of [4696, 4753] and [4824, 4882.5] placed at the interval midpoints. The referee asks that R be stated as -0.01 mag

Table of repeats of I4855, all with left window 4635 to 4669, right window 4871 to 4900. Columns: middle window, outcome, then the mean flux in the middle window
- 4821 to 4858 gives -2.2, 8.54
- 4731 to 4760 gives -1.0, 8.46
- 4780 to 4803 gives -0.5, 8.3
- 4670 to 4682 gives -0.2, 8.42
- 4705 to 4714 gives -0.2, 8.42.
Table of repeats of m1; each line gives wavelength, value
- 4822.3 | 8.53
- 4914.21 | 8.62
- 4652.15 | 8.38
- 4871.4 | 6.17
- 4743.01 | 8.61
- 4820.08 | 8.45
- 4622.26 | 8.44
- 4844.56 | 8.54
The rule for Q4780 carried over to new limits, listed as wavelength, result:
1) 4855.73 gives 8.19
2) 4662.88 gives 8.47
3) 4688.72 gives 8.74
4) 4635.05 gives 8.7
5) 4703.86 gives 7.48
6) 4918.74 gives 7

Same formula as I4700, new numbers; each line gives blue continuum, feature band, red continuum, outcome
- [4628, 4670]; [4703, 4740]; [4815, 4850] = 0.01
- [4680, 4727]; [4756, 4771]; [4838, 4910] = 0.03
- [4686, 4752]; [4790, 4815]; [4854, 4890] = -0.06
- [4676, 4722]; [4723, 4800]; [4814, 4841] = 0.01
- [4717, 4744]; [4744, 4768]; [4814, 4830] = 0.01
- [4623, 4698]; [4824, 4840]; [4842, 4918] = -0.05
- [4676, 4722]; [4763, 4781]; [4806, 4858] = 0.04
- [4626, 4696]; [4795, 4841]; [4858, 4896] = -0.08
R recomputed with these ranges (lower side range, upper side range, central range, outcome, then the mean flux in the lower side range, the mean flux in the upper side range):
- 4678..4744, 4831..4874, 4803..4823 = -0.05 mag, 8.37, 8.11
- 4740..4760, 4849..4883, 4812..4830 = -0.04 mag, 8.49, 7.91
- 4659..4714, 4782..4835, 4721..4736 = 0.01 mag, 8.35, 8.45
